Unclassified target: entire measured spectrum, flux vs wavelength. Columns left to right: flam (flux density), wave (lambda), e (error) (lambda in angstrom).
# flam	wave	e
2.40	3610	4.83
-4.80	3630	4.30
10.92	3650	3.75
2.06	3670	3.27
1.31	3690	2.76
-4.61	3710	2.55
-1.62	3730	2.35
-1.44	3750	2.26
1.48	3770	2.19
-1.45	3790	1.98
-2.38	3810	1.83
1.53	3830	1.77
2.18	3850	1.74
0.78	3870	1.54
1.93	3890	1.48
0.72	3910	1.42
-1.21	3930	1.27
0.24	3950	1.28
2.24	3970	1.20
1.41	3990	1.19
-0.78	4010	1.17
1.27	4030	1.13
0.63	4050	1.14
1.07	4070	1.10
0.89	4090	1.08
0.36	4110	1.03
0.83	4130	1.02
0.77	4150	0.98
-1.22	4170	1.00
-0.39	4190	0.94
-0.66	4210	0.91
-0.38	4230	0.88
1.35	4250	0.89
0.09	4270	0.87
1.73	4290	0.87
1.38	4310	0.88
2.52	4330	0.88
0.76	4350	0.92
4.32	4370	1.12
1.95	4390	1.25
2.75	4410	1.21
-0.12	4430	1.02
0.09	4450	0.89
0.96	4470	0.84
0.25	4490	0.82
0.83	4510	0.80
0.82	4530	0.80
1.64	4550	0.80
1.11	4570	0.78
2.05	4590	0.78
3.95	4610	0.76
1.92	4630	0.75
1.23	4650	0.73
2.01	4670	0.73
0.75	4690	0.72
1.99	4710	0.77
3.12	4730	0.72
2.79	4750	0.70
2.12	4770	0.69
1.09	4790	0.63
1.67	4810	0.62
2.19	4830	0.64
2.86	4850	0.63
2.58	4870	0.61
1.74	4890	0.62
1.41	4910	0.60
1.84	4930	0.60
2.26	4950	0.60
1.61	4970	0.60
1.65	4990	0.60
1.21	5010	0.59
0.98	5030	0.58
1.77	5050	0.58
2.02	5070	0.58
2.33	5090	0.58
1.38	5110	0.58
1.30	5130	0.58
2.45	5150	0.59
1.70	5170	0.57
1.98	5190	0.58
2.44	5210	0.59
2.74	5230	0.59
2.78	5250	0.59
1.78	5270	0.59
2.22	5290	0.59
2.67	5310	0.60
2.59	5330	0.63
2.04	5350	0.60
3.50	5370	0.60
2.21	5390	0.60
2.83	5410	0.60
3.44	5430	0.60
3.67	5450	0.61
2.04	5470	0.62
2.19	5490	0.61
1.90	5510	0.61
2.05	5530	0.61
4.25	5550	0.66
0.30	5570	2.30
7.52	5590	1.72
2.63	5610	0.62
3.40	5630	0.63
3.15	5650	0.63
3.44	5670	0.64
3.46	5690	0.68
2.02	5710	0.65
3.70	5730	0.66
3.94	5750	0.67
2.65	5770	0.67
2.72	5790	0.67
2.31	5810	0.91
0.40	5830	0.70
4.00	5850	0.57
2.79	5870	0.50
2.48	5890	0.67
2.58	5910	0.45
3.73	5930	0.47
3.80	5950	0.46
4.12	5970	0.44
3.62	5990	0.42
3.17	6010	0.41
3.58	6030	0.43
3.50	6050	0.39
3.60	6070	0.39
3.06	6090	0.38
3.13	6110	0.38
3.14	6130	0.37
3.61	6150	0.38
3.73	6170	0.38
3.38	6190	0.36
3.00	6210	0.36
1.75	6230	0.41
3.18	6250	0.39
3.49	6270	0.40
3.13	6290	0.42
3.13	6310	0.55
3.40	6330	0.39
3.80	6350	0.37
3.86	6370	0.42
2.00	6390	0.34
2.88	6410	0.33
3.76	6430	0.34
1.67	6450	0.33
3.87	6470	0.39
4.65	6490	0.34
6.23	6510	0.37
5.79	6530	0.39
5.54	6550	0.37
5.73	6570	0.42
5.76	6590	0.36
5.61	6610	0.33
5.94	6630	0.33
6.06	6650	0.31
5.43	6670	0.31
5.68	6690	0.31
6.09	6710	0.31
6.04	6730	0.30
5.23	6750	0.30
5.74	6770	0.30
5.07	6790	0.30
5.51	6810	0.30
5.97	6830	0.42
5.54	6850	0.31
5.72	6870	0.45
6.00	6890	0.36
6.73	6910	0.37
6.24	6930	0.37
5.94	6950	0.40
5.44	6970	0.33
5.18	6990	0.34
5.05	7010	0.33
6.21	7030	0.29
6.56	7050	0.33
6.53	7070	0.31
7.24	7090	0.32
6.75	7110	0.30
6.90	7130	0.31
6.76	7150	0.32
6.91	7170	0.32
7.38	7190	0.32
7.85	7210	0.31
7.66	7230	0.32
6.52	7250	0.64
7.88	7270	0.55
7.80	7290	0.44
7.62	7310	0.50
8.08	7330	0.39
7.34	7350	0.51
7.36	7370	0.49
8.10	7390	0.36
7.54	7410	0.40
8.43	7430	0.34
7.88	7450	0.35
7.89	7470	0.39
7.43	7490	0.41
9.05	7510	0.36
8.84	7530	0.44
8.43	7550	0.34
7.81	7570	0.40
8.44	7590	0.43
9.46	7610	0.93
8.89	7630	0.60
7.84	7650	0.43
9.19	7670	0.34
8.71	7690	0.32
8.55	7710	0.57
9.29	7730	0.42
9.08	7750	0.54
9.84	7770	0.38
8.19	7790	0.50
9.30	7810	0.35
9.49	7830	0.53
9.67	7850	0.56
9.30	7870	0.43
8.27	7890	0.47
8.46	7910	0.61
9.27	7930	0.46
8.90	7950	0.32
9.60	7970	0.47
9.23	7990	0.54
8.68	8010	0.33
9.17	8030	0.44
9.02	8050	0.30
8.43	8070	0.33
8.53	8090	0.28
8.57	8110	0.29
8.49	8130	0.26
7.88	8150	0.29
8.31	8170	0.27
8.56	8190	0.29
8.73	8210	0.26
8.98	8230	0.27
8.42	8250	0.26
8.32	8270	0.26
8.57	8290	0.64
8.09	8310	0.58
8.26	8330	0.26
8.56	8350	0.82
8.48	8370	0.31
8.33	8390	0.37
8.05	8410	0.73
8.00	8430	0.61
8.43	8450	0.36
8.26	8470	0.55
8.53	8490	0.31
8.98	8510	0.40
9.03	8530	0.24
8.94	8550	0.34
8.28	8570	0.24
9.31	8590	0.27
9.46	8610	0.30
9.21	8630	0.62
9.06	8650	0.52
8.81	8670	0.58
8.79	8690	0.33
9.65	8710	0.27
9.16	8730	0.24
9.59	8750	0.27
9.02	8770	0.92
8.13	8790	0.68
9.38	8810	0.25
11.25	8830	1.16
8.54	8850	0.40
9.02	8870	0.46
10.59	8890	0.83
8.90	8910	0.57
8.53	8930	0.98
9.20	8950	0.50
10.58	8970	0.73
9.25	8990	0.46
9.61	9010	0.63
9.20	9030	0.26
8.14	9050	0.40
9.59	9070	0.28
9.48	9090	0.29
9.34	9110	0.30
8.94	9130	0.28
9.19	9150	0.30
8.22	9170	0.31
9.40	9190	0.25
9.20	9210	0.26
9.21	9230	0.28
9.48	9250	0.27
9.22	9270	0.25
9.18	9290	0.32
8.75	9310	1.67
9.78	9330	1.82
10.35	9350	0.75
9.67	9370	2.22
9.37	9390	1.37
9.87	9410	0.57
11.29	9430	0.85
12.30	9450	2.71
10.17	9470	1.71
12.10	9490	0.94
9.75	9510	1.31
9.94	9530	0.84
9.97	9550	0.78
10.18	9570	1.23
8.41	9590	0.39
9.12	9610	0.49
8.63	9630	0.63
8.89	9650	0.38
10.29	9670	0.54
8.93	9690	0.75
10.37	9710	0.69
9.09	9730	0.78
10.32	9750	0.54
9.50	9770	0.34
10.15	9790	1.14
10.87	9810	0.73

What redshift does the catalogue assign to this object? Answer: 0.63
